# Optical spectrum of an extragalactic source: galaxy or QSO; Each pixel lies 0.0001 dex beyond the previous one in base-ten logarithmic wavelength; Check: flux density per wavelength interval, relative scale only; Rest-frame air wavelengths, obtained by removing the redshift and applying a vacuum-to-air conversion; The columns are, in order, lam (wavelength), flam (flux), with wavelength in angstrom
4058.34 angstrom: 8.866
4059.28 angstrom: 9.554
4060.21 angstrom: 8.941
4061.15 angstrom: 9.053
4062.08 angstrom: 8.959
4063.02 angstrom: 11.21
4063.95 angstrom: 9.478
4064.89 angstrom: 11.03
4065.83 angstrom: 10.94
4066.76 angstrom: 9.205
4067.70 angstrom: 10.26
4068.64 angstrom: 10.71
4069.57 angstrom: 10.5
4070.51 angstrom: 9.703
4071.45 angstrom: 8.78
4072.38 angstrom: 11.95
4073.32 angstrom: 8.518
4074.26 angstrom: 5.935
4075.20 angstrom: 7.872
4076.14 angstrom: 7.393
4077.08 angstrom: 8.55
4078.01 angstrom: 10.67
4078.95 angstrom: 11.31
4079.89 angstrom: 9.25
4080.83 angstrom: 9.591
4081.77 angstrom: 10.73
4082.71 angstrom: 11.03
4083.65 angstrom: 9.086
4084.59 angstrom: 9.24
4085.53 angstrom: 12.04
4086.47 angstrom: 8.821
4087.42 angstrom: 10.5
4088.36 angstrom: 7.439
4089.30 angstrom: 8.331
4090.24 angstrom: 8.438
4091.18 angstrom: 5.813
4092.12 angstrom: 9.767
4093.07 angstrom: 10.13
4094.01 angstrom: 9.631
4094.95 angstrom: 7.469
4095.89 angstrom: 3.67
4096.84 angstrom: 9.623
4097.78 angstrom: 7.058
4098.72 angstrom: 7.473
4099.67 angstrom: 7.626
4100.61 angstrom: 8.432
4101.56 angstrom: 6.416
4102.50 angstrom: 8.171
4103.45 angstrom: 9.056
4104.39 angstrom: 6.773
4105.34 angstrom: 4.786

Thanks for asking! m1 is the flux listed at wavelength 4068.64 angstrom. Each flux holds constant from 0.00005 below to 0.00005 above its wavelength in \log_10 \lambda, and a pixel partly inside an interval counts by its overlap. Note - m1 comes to 10.71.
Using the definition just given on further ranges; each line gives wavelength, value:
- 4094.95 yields 7.469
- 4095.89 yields 3.67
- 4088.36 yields 7.439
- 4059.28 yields 9.554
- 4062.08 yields 8.959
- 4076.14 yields 7.393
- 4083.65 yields 9.086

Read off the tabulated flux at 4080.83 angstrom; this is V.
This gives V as 9.591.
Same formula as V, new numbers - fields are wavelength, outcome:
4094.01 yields 9.631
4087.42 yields 10.5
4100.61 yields 8.432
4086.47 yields 8.821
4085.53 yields 12.04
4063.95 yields 9.478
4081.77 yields 10.73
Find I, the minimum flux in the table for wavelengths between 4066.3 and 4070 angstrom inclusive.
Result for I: 9.205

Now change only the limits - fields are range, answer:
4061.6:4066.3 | 8.959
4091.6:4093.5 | 9.767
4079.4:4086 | 9.086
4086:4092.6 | 5.813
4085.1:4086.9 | 8.821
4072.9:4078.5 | 5.935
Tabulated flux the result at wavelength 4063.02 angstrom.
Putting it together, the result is 11.21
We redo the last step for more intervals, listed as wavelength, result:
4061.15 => 9.053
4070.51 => 9.703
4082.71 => 11.03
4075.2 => 7.872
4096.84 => 9.623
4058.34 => 8.866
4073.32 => 8.518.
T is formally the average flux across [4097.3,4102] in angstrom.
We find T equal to 7.41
